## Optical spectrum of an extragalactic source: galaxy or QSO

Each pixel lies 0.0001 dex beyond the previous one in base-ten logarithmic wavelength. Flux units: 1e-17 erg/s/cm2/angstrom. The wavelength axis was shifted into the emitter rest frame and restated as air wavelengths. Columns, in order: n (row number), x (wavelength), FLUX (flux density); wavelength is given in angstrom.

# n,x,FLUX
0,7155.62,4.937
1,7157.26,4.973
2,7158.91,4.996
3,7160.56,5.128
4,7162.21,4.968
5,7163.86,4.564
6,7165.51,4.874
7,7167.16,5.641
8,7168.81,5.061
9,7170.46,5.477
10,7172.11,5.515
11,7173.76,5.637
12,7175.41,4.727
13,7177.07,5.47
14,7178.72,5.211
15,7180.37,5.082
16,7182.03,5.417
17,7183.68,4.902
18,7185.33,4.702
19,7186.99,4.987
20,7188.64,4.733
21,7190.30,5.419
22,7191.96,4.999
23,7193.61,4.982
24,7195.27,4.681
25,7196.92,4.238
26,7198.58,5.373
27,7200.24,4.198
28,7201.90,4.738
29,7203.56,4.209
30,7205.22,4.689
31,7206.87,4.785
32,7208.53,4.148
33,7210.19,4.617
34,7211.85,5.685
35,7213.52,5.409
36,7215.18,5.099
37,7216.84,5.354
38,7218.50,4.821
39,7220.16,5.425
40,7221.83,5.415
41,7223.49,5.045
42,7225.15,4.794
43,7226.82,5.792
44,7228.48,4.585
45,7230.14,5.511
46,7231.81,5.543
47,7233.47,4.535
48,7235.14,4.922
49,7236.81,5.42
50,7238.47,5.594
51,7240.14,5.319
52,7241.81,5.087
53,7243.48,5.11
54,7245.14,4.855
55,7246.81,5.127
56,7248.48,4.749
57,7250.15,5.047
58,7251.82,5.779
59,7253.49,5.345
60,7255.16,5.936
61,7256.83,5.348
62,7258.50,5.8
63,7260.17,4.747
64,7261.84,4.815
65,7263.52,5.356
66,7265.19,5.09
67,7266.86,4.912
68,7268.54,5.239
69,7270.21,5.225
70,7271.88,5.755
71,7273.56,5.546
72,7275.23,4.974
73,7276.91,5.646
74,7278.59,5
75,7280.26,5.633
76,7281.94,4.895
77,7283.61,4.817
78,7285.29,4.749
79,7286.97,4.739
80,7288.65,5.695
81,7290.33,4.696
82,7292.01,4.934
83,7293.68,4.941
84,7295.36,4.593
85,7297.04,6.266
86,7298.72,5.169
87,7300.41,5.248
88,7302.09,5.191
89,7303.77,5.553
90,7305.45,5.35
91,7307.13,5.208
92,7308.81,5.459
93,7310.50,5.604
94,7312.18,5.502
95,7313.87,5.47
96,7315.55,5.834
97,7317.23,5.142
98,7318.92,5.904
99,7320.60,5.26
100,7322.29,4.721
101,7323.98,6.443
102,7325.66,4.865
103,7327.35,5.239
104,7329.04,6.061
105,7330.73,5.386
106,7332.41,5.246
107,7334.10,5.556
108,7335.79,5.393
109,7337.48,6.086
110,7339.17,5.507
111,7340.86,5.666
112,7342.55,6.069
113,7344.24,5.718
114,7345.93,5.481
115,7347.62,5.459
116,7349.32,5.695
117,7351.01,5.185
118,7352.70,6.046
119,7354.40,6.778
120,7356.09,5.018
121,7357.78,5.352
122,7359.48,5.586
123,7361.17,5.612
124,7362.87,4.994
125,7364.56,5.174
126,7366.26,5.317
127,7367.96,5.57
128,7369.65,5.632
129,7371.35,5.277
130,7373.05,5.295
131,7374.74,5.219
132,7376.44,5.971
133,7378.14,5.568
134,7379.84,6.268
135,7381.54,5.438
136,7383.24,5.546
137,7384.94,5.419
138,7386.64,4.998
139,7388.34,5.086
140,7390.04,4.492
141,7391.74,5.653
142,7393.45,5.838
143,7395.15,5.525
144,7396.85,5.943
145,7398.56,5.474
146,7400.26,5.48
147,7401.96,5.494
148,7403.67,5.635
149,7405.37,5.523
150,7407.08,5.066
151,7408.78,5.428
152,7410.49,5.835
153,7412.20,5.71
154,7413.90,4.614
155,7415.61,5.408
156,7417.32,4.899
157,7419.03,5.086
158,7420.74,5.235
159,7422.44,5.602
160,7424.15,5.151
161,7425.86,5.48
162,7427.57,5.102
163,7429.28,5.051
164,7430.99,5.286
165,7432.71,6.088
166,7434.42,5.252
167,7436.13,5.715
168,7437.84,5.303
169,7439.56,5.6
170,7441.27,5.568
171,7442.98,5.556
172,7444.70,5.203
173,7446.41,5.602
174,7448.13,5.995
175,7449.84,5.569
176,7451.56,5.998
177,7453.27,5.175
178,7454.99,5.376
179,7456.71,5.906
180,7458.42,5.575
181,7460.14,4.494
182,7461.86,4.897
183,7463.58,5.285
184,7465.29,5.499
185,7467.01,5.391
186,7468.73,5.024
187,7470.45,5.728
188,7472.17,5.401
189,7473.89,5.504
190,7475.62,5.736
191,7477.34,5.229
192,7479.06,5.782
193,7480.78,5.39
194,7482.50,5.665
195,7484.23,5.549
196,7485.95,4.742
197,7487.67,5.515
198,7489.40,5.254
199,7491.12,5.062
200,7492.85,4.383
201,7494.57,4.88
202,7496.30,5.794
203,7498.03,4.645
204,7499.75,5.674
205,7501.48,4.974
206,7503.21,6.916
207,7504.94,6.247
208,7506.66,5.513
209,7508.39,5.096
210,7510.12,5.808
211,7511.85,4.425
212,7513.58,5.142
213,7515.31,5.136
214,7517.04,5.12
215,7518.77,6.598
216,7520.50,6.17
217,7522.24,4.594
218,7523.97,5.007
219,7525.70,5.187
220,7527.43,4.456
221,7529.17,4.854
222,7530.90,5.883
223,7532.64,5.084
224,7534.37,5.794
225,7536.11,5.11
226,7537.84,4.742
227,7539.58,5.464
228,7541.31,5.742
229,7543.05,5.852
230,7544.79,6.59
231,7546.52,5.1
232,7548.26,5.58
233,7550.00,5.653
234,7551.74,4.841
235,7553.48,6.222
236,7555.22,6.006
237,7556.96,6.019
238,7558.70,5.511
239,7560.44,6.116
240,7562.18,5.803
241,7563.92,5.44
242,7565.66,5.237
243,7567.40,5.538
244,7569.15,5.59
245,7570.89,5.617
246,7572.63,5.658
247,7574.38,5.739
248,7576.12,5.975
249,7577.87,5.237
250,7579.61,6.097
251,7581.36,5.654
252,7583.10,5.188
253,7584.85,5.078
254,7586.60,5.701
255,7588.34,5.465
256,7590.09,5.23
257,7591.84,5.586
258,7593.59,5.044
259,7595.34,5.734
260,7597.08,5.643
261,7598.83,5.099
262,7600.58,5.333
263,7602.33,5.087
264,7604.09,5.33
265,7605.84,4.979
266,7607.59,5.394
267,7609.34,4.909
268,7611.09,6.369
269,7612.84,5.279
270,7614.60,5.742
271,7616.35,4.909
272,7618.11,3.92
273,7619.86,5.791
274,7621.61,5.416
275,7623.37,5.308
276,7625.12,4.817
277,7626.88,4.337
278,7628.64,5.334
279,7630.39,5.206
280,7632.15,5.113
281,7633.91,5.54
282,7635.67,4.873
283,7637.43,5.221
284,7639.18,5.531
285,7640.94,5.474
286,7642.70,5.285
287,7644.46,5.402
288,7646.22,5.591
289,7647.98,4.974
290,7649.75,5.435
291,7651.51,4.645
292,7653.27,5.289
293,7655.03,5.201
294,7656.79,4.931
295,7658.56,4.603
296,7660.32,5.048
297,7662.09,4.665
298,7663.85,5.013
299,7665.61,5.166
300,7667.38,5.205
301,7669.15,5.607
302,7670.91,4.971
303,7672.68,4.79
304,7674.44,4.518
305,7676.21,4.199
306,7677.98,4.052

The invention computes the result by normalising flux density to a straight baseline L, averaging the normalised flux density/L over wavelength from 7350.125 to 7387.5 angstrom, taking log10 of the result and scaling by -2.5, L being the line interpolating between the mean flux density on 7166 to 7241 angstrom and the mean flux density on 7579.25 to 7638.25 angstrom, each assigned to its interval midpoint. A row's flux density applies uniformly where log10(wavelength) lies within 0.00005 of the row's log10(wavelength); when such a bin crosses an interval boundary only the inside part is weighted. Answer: -0.07 mag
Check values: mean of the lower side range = 5.06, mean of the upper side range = 5.28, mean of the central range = 5.51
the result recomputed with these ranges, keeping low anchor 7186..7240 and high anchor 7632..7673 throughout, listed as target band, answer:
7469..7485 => -0.09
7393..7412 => -0.10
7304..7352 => -0.10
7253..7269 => -0.05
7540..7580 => -0.12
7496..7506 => -0.12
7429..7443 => -0.09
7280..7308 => -0.03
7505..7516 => -0.03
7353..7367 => -0.09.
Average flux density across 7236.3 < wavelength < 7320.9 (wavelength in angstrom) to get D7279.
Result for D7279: 5.27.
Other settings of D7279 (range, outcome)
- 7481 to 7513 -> 5.34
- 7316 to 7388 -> 5.53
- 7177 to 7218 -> 4.91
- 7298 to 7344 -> 5.49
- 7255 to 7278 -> 5.29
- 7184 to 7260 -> 5.06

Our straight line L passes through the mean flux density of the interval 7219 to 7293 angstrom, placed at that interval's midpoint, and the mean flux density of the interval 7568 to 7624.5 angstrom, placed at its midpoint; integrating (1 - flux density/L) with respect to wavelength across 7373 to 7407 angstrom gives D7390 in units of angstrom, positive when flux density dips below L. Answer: -1.4 angstrom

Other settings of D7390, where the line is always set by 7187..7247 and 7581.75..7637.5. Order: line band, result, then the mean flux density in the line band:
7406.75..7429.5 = -0.6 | 5.27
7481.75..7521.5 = -1.7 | 5.4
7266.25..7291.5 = -0.6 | 5.17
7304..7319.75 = -1.3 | 5.5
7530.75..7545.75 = -1.0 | 5.57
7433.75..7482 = -2.8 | 5.46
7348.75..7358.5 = -1.1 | 5.69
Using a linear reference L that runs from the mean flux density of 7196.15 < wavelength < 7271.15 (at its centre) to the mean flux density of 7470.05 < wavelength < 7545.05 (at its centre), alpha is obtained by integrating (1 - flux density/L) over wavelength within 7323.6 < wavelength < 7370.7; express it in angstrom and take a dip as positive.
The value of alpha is -3.22 angstrom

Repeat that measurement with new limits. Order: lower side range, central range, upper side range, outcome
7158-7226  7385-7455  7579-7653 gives -3.57 angstrom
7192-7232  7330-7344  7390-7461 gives -1.02 angstrom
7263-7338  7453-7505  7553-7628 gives 0.27 angstrom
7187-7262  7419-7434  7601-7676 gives -0.74 angstrom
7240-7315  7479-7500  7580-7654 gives 0.14 angstrom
